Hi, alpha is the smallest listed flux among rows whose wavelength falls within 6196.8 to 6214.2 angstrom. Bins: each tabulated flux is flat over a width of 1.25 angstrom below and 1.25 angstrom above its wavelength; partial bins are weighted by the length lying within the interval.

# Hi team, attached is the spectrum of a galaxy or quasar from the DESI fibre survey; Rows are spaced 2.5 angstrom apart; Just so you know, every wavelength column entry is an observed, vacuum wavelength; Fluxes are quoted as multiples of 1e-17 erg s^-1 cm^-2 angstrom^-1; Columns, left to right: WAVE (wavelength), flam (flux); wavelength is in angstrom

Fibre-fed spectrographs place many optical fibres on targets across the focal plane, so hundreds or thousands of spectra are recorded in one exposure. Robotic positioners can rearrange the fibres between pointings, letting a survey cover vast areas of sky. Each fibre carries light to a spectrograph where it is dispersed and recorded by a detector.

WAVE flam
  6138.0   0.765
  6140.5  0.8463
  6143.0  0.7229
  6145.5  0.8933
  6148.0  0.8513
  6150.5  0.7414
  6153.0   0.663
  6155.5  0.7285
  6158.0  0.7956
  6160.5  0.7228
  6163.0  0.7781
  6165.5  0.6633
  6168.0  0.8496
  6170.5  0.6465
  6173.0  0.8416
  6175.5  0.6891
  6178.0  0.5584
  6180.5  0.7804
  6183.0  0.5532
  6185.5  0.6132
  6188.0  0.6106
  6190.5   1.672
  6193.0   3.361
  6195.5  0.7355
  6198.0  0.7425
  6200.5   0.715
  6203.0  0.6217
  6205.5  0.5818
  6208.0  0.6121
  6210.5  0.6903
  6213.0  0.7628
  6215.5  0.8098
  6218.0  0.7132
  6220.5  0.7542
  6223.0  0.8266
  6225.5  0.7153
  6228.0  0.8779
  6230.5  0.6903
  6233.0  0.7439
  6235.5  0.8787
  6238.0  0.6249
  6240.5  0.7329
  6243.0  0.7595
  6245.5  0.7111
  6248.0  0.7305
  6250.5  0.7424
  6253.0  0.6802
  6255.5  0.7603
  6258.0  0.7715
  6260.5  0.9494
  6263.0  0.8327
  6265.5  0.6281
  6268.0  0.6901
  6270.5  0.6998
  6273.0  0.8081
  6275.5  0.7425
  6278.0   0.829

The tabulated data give 0.5818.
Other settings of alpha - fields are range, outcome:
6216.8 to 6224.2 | 0.7132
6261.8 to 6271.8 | 0.6281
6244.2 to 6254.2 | 0.6802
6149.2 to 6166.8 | 0.663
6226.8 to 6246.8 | 0.6249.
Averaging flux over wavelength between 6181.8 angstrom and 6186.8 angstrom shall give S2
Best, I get 0.584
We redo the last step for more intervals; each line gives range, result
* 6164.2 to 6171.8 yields 0.721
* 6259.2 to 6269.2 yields 0.775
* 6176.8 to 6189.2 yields 0.623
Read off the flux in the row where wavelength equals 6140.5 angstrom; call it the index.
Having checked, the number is 0.8463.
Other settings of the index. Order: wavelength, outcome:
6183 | 0.5532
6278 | 0.829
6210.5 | 0.6903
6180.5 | 0.7804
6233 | 0.7439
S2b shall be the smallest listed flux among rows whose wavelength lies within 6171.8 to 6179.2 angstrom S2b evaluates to 0.5584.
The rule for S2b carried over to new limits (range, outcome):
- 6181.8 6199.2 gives 0.5532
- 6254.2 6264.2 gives 0.7603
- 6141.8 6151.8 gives 0.7229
